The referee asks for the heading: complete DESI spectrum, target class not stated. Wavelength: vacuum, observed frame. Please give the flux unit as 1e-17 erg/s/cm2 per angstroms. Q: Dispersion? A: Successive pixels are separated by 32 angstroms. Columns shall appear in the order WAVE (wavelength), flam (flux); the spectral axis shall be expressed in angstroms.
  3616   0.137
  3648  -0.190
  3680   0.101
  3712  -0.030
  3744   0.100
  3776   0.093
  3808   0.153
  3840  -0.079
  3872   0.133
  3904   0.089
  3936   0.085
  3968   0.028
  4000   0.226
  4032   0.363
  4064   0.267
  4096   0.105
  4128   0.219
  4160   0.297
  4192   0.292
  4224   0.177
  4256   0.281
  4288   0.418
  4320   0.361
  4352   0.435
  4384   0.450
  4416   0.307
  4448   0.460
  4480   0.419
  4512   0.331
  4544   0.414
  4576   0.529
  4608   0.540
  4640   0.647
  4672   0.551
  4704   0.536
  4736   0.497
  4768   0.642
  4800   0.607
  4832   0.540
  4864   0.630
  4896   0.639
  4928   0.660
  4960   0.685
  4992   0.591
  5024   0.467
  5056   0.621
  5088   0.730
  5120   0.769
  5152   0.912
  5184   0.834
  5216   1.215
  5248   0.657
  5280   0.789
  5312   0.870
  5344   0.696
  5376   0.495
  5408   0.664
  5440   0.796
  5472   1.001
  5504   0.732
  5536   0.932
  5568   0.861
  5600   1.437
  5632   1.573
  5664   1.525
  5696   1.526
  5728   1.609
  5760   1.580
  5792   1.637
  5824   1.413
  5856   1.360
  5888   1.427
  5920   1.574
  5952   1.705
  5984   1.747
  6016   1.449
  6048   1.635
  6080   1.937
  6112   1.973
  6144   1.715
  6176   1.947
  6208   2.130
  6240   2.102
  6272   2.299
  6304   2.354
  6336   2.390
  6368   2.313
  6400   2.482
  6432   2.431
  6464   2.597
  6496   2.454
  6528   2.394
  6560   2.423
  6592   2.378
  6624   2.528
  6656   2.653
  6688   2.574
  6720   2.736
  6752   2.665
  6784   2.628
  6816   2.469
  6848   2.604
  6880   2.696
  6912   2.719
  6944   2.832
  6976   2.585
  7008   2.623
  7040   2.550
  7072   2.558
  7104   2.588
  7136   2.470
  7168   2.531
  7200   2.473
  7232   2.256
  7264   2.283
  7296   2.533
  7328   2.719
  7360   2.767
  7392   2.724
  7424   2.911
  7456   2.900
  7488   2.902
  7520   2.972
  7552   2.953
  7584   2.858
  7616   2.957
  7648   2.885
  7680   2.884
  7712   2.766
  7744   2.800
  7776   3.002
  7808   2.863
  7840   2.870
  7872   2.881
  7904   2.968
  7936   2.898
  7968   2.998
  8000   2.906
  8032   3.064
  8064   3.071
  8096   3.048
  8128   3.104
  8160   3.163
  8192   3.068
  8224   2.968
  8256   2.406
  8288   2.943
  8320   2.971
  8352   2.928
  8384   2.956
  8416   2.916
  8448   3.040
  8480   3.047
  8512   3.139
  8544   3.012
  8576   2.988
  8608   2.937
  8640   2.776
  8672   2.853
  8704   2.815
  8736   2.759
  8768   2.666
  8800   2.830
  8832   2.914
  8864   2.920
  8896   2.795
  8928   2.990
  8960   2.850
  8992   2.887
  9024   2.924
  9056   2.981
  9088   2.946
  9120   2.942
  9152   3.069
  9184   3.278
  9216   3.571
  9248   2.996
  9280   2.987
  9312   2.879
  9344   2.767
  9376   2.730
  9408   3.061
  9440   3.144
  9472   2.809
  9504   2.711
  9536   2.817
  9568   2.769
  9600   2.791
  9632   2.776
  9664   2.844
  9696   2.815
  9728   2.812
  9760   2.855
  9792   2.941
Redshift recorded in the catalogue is 0.401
